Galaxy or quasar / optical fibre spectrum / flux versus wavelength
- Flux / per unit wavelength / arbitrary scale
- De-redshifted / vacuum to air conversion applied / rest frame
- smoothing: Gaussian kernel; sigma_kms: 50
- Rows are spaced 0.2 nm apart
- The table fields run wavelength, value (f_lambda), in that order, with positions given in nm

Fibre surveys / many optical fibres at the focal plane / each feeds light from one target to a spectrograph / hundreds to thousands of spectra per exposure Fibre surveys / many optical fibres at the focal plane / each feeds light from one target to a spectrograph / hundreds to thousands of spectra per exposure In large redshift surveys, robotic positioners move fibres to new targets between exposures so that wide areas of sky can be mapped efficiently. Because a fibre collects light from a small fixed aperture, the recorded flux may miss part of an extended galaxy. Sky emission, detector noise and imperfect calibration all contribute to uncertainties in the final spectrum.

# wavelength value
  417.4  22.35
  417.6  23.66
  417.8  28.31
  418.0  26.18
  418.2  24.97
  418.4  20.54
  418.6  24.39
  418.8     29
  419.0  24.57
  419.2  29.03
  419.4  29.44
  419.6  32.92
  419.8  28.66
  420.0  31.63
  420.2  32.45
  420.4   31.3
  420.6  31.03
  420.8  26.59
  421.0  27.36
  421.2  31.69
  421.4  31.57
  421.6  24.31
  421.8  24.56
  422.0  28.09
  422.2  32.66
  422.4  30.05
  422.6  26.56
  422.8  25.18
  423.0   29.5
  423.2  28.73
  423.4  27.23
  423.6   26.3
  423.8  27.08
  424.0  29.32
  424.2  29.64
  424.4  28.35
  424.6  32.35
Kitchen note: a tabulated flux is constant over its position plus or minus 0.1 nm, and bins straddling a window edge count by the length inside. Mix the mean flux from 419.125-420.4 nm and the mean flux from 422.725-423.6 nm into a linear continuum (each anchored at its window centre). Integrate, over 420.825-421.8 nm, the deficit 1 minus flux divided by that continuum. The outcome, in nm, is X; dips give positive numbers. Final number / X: 0.04 nm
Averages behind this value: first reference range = 30.8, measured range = 28.1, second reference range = 27.6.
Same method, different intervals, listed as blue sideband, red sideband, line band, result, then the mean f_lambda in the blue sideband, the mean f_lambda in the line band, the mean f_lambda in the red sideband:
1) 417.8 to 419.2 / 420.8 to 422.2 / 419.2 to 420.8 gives -0.23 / 25.5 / 30.7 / 28.2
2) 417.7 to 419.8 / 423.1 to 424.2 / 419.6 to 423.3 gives -0.22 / 27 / 29.1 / 27.9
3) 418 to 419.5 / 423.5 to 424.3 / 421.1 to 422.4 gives -0.08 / 26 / 28.9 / 28.1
